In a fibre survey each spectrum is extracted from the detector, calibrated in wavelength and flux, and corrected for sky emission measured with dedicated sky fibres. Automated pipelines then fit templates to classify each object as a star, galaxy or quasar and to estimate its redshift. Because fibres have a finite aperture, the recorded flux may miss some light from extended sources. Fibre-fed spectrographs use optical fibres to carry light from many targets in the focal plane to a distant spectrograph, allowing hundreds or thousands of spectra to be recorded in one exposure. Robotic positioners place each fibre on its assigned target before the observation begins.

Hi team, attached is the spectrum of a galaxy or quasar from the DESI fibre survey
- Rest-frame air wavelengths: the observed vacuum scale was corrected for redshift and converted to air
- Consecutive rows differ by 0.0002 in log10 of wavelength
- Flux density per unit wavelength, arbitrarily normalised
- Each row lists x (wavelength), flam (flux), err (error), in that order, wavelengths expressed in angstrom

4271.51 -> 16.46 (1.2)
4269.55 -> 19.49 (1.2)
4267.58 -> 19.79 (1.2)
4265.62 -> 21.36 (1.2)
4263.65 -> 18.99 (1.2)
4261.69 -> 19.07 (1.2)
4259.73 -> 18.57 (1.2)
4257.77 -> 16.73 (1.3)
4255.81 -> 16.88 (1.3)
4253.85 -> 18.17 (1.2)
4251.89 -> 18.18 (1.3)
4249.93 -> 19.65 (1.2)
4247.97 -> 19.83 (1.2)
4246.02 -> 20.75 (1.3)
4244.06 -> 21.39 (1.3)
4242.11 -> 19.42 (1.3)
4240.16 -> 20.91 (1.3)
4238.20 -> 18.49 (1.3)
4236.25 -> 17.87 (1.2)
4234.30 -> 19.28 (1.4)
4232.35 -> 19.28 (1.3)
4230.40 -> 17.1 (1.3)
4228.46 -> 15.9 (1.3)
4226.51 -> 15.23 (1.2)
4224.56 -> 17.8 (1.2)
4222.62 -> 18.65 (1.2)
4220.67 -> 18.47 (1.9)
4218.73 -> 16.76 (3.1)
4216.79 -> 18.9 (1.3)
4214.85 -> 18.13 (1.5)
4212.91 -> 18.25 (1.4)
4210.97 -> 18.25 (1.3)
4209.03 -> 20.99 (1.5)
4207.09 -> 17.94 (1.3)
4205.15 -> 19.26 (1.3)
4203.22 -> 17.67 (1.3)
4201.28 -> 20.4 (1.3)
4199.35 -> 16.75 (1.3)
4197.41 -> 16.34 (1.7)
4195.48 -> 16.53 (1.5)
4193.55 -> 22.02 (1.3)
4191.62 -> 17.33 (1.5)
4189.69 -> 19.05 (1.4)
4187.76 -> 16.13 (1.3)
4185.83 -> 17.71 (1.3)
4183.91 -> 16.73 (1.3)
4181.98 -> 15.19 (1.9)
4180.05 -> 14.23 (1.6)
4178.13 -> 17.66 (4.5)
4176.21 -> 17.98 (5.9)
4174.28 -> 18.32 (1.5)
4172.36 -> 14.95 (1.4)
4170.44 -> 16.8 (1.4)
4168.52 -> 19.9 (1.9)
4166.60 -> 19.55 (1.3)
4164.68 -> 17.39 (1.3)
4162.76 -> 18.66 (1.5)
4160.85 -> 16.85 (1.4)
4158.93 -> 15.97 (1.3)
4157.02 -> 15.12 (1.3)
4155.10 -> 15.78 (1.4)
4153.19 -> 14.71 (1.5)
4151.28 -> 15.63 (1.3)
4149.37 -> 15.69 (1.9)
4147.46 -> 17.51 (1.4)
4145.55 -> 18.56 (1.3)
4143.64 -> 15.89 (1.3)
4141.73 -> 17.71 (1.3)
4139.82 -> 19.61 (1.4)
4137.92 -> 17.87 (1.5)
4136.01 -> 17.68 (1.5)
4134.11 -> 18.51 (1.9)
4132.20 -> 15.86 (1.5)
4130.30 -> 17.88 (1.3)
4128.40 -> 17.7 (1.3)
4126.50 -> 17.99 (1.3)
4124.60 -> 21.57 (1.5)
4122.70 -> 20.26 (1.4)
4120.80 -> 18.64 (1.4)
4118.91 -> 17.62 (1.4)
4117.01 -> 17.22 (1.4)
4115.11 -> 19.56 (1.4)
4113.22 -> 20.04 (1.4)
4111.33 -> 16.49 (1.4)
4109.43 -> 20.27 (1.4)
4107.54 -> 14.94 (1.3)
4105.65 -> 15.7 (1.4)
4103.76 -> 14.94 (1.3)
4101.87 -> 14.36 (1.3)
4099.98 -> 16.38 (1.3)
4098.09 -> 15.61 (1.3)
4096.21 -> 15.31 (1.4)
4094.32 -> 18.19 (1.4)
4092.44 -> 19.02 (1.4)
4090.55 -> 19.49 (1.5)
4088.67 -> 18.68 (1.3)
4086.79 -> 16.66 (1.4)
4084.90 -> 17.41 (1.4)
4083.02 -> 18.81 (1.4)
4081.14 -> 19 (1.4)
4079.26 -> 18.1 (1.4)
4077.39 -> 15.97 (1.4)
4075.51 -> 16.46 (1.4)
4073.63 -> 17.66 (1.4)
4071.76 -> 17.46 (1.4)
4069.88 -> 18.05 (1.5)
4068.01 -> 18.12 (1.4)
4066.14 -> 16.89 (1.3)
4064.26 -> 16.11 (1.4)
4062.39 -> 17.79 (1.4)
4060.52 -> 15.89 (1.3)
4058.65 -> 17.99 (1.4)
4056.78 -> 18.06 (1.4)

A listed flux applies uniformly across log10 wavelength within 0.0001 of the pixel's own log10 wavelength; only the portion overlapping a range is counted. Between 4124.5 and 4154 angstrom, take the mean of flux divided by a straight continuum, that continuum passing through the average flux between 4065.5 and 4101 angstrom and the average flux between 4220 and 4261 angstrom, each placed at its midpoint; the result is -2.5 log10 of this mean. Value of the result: 0.028 mag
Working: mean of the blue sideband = 17.5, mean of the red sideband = 18.5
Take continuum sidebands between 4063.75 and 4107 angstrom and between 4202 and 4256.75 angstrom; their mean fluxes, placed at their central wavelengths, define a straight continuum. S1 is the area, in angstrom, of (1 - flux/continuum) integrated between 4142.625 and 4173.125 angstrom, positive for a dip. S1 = 1.8 angstrom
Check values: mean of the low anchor 17.1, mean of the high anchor 18.6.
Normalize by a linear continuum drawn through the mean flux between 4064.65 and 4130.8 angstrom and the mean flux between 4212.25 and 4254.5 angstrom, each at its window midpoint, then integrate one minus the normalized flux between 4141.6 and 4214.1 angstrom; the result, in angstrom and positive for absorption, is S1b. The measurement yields 3.2 angstrom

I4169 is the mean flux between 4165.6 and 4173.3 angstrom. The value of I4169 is 17.8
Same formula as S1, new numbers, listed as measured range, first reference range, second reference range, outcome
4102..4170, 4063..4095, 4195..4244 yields 1.6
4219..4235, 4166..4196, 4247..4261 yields 0.3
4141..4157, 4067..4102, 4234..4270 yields 1.6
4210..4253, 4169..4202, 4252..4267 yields -1.1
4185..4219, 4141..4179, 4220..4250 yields -0.6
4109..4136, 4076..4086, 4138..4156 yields -2.0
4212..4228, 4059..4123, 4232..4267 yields 1.0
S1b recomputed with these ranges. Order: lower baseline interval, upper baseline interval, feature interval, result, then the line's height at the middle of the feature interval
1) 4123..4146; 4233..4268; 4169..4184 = 1.6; 18.5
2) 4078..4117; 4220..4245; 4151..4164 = 1.3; 17.9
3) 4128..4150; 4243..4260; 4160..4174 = 0.1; 17.9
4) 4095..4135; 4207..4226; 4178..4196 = 0.8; 18.1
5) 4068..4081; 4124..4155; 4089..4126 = -0.5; 17.4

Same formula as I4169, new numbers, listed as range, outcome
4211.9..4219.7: 18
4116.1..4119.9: 17.5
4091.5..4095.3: 18.6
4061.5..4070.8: 17.4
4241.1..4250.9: 20.2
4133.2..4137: 18.1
